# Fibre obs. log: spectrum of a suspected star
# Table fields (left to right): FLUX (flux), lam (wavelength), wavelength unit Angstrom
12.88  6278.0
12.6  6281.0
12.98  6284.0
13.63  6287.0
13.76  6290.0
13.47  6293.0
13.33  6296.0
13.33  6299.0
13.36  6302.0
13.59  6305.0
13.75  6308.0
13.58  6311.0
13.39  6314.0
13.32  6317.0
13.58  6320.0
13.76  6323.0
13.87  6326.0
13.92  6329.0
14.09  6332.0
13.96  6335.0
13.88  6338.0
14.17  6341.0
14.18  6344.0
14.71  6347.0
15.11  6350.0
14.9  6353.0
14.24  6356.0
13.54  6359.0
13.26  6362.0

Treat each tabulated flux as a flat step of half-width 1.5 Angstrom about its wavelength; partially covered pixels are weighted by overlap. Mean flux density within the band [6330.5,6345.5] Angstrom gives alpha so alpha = 14.1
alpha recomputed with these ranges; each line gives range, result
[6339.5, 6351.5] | 14.5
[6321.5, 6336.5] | 13.9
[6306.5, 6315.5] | 13.6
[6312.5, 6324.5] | 13.5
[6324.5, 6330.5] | 13.9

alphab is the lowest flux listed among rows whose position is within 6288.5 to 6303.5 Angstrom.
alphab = 13.33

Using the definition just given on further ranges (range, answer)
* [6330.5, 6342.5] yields 13.88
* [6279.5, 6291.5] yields 12.6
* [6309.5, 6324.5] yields 13.32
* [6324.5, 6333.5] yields 13.87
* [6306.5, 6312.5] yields 13.58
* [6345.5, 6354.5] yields 14.71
